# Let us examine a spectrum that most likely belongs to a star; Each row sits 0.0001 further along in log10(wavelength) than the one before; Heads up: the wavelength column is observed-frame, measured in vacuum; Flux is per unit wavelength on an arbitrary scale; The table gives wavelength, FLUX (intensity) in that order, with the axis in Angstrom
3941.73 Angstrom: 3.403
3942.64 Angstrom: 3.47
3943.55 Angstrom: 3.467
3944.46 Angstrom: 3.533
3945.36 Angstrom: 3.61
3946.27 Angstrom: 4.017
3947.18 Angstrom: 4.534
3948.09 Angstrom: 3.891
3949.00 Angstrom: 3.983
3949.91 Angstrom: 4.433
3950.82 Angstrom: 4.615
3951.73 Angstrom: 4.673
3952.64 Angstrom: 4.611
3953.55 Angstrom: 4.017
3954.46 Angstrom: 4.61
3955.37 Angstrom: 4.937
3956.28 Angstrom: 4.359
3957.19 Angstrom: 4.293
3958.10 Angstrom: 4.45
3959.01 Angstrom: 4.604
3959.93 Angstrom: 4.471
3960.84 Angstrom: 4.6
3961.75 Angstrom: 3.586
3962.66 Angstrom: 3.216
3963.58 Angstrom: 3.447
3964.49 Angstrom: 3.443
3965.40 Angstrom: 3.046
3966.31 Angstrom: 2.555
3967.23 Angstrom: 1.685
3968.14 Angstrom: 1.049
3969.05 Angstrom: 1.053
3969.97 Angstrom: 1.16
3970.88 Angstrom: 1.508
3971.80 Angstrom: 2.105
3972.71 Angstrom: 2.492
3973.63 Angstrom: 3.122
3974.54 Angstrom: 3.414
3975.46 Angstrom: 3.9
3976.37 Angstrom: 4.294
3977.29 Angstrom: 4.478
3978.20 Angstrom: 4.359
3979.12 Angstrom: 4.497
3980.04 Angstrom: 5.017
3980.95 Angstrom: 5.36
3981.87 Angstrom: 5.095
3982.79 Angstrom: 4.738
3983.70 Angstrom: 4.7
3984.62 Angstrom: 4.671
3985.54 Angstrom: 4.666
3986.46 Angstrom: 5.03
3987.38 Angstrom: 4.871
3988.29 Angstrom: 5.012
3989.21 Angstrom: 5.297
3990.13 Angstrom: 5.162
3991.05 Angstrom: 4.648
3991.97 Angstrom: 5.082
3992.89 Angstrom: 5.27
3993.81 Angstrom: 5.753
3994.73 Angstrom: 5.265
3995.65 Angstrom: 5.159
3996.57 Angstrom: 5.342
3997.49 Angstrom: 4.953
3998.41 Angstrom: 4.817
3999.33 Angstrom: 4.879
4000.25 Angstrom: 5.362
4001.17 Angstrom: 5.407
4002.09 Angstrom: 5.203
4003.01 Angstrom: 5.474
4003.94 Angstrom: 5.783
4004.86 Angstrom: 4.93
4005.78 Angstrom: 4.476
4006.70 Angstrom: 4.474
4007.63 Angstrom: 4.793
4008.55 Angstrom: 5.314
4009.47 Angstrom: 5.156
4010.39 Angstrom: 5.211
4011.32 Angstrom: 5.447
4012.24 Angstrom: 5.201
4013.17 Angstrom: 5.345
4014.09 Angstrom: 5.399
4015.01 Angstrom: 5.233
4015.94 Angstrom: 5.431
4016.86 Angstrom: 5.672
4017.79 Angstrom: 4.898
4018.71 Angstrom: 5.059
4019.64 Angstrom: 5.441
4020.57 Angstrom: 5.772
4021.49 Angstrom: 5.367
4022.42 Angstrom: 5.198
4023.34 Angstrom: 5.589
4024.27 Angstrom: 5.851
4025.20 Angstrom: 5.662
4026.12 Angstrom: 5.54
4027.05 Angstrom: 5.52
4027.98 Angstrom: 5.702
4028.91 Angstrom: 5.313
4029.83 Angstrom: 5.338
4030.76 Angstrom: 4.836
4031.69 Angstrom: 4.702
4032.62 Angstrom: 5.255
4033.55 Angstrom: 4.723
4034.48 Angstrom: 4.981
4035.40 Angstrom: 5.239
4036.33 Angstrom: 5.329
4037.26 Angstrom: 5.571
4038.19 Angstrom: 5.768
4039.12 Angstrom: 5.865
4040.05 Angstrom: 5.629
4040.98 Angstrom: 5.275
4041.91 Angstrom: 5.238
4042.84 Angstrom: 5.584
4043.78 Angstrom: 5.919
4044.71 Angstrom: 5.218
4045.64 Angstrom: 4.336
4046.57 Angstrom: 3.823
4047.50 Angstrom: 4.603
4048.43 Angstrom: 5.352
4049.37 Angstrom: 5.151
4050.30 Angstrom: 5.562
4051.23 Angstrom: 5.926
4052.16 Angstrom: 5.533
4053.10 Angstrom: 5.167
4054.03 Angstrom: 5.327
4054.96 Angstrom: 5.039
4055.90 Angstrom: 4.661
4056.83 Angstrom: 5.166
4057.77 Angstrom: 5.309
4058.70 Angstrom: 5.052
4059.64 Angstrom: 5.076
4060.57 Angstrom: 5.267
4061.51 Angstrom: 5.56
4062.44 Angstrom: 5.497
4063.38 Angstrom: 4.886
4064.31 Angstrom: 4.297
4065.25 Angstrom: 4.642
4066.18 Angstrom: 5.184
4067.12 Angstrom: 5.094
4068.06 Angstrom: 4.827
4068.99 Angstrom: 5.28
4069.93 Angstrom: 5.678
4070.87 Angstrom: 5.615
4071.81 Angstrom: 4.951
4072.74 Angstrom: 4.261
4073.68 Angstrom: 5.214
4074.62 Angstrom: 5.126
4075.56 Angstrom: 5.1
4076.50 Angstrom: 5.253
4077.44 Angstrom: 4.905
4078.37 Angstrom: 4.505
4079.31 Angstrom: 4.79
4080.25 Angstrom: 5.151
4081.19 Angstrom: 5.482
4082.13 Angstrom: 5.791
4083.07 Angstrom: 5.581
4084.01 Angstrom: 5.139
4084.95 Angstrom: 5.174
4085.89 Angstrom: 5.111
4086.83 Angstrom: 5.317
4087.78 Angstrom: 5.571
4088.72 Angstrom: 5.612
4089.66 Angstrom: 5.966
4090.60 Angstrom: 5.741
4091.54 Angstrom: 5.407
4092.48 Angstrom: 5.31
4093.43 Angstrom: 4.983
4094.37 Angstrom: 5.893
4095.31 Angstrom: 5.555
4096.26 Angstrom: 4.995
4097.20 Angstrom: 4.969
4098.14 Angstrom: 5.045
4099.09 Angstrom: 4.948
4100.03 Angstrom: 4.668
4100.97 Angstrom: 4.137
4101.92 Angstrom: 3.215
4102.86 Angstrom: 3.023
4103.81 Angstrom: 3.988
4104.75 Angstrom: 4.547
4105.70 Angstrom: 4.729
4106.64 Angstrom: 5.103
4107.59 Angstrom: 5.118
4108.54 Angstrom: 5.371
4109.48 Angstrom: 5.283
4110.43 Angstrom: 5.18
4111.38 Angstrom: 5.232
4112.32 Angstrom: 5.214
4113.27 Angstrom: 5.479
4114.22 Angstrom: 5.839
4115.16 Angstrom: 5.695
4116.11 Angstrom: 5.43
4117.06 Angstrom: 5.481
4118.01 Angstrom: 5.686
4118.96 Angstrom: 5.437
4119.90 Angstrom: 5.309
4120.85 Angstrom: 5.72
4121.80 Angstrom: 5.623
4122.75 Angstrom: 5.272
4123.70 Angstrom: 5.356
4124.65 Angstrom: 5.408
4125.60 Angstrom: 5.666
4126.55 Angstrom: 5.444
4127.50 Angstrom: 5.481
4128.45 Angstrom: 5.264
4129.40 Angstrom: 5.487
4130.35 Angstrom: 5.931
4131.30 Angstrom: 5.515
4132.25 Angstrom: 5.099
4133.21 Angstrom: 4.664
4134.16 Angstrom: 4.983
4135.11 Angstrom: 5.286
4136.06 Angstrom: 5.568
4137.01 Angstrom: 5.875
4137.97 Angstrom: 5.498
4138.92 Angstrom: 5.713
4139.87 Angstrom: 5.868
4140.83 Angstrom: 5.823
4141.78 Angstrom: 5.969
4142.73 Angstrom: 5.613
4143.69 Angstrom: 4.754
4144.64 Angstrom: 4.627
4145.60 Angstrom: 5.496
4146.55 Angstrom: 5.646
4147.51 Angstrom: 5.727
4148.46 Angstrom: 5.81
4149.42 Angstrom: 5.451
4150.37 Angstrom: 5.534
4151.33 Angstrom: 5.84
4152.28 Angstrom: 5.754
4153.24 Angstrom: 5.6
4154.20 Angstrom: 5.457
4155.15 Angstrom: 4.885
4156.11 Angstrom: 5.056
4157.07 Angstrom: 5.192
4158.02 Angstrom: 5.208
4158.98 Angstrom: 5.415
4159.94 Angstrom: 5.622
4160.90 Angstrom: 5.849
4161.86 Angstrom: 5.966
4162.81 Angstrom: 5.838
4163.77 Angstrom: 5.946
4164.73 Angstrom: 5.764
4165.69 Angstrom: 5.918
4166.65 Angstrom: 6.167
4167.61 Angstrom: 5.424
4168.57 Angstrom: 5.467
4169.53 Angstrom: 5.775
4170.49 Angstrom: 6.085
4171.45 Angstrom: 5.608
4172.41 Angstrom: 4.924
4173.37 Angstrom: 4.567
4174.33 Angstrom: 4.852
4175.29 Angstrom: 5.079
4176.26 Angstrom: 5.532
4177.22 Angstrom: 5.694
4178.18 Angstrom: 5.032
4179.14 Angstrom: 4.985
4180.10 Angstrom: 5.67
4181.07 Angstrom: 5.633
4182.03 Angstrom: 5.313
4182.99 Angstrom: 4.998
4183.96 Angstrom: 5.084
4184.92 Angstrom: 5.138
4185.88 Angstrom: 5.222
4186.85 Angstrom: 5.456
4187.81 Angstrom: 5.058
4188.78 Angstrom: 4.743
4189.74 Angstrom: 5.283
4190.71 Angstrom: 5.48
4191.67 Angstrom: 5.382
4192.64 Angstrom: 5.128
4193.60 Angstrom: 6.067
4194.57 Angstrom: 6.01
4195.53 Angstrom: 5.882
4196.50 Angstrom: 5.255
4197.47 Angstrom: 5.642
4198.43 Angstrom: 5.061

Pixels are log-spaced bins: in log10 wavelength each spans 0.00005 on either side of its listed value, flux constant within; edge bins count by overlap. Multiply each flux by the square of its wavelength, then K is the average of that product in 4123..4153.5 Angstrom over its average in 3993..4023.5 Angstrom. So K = 1.12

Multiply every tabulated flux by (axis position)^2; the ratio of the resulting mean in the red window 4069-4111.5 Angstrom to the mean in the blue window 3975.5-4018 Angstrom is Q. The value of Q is 1.05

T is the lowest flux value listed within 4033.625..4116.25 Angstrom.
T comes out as 3.023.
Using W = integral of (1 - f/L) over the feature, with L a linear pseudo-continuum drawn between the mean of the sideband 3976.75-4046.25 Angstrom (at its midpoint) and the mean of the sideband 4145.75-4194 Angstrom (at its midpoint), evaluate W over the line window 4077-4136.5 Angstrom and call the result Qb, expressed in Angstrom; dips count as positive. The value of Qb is 1.53 Angstrom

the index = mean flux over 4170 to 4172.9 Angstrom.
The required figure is 5.54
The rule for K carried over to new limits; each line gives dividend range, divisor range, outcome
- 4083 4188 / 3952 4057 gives 1.20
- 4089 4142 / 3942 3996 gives 1.40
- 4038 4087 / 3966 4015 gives 1.20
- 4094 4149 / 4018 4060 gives 1.04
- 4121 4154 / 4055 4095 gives 1.09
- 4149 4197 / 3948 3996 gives 1.48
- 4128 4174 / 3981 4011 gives 1.17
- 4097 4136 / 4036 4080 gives 1.03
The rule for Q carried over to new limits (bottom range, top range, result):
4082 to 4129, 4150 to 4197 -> 1.08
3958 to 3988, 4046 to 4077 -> 1.46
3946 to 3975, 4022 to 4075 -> 1.56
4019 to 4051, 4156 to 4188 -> 1.10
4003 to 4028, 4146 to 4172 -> 1.14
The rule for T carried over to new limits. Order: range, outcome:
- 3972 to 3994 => 2.492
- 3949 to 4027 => 1.049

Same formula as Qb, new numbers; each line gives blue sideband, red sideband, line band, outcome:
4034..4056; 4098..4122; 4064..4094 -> -0.4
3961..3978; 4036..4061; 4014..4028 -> -3.4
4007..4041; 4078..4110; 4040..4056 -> 0.1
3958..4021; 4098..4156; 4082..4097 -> -1.1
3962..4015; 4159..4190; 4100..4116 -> 0.7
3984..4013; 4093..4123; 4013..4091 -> -2.6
